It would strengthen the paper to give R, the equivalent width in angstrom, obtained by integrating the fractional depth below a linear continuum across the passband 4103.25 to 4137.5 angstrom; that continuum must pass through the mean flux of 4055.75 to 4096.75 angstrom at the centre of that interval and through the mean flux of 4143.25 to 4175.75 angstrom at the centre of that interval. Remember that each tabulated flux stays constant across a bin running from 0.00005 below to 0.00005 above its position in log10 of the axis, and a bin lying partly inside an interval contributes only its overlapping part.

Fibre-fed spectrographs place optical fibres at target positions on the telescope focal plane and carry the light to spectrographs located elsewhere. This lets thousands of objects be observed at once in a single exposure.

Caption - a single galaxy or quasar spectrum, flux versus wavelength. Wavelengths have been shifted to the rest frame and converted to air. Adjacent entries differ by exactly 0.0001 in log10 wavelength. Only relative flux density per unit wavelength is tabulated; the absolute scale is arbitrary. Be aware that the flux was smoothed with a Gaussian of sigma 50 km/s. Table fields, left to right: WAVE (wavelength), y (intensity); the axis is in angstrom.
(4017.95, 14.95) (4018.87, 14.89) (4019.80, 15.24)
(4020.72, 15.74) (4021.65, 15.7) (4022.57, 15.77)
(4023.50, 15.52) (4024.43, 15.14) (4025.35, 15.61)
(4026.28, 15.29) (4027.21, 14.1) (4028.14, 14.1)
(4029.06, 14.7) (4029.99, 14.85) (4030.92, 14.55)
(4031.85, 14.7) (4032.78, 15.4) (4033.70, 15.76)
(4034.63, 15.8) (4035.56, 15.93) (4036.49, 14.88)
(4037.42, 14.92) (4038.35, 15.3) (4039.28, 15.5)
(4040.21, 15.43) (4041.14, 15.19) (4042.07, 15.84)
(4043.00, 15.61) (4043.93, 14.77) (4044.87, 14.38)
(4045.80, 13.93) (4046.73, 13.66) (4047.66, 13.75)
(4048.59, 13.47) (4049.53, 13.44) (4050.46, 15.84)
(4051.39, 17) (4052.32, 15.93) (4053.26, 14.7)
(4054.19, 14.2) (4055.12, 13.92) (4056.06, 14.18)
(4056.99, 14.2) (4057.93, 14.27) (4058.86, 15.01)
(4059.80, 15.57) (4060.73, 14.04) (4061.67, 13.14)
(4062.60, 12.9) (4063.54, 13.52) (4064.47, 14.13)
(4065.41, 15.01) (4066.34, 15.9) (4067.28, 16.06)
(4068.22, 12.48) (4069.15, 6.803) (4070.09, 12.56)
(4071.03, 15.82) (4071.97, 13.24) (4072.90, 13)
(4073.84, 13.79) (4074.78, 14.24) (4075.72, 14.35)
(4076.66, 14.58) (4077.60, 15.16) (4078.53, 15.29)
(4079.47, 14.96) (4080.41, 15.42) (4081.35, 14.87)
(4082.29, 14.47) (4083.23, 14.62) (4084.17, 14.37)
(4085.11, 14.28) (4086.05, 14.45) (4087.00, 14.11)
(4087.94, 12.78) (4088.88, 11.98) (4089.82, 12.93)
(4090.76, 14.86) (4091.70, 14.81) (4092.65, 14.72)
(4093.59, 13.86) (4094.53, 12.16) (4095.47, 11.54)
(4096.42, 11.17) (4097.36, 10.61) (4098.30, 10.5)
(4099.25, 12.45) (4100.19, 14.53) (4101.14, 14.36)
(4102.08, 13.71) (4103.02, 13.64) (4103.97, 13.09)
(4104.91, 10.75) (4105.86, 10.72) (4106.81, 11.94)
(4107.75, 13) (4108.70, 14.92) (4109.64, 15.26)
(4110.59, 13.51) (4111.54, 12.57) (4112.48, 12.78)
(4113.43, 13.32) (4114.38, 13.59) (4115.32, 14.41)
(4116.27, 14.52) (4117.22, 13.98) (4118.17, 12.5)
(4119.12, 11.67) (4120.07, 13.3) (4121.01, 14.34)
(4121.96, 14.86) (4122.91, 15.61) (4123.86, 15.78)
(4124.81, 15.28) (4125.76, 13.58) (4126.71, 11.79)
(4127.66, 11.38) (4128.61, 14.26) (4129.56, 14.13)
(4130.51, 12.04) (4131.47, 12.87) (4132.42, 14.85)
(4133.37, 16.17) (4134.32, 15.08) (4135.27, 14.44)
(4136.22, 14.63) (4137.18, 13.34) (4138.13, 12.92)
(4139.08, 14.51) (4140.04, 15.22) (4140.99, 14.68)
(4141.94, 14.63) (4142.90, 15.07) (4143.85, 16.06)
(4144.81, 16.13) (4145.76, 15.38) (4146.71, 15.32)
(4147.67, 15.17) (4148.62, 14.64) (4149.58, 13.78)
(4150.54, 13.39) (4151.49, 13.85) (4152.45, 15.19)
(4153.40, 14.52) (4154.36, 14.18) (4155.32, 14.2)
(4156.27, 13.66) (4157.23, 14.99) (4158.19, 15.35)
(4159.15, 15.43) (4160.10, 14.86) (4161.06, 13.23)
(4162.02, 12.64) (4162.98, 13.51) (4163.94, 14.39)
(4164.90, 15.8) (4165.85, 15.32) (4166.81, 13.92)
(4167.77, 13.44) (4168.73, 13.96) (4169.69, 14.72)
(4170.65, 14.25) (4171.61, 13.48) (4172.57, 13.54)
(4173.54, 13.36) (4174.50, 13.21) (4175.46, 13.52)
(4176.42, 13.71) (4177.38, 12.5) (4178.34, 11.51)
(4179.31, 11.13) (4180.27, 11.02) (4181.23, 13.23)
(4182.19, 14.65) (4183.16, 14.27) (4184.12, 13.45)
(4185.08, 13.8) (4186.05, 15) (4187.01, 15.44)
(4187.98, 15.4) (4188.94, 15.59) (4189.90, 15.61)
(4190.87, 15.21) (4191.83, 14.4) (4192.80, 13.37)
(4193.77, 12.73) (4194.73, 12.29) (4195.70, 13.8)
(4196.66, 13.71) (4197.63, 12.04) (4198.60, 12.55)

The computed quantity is 1.3 angstrom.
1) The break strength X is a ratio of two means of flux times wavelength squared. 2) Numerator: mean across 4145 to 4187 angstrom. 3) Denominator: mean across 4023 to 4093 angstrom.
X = 1.0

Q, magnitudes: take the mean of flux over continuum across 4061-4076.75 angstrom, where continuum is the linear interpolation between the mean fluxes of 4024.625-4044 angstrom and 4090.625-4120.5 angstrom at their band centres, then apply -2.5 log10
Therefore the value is 0.04 mag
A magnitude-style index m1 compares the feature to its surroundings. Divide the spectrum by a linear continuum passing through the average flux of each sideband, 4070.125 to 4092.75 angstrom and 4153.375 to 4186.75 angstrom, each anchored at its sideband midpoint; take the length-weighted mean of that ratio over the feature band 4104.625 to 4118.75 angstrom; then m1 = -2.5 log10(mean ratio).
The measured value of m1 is 0.07 mag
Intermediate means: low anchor 14.3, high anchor 13.8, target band 13.2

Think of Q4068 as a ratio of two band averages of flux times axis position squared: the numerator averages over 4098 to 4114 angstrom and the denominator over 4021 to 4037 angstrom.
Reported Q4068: 0.89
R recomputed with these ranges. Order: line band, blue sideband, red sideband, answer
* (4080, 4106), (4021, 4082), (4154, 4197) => 1.9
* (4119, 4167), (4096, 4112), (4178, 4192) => -3.6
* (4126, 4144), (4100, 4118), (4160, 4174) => -0.5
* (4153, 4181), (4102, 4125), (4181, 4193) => 1.1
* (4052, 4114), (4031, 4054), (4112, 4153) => 4.2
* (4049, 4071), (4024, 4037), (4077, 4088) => 1.0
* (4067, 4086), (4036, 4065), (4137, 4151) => 0.8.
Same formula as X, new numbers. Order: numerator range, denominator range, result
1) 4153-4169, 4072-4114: 1.10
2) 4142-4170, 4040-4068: 1.05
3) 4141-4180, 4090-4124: 1.09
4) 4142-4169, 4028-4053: 1.03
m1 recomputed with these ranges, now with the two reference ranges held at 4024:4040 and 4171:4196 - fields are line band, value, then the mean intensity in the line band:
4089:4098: 0.13 mag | 12.9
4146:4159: -0.04 mag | 14.5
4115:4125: 0.01 mag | 14.2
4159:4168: -0.03 mag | 14.2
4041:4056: 0.02 mag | 14.7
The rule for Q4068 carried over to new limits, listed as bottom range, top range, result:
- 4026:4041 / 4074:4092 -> 0.97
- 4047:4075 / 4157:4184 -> 1.03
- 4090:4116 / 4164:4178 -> 1.10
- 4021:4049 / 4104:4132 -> 0.93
